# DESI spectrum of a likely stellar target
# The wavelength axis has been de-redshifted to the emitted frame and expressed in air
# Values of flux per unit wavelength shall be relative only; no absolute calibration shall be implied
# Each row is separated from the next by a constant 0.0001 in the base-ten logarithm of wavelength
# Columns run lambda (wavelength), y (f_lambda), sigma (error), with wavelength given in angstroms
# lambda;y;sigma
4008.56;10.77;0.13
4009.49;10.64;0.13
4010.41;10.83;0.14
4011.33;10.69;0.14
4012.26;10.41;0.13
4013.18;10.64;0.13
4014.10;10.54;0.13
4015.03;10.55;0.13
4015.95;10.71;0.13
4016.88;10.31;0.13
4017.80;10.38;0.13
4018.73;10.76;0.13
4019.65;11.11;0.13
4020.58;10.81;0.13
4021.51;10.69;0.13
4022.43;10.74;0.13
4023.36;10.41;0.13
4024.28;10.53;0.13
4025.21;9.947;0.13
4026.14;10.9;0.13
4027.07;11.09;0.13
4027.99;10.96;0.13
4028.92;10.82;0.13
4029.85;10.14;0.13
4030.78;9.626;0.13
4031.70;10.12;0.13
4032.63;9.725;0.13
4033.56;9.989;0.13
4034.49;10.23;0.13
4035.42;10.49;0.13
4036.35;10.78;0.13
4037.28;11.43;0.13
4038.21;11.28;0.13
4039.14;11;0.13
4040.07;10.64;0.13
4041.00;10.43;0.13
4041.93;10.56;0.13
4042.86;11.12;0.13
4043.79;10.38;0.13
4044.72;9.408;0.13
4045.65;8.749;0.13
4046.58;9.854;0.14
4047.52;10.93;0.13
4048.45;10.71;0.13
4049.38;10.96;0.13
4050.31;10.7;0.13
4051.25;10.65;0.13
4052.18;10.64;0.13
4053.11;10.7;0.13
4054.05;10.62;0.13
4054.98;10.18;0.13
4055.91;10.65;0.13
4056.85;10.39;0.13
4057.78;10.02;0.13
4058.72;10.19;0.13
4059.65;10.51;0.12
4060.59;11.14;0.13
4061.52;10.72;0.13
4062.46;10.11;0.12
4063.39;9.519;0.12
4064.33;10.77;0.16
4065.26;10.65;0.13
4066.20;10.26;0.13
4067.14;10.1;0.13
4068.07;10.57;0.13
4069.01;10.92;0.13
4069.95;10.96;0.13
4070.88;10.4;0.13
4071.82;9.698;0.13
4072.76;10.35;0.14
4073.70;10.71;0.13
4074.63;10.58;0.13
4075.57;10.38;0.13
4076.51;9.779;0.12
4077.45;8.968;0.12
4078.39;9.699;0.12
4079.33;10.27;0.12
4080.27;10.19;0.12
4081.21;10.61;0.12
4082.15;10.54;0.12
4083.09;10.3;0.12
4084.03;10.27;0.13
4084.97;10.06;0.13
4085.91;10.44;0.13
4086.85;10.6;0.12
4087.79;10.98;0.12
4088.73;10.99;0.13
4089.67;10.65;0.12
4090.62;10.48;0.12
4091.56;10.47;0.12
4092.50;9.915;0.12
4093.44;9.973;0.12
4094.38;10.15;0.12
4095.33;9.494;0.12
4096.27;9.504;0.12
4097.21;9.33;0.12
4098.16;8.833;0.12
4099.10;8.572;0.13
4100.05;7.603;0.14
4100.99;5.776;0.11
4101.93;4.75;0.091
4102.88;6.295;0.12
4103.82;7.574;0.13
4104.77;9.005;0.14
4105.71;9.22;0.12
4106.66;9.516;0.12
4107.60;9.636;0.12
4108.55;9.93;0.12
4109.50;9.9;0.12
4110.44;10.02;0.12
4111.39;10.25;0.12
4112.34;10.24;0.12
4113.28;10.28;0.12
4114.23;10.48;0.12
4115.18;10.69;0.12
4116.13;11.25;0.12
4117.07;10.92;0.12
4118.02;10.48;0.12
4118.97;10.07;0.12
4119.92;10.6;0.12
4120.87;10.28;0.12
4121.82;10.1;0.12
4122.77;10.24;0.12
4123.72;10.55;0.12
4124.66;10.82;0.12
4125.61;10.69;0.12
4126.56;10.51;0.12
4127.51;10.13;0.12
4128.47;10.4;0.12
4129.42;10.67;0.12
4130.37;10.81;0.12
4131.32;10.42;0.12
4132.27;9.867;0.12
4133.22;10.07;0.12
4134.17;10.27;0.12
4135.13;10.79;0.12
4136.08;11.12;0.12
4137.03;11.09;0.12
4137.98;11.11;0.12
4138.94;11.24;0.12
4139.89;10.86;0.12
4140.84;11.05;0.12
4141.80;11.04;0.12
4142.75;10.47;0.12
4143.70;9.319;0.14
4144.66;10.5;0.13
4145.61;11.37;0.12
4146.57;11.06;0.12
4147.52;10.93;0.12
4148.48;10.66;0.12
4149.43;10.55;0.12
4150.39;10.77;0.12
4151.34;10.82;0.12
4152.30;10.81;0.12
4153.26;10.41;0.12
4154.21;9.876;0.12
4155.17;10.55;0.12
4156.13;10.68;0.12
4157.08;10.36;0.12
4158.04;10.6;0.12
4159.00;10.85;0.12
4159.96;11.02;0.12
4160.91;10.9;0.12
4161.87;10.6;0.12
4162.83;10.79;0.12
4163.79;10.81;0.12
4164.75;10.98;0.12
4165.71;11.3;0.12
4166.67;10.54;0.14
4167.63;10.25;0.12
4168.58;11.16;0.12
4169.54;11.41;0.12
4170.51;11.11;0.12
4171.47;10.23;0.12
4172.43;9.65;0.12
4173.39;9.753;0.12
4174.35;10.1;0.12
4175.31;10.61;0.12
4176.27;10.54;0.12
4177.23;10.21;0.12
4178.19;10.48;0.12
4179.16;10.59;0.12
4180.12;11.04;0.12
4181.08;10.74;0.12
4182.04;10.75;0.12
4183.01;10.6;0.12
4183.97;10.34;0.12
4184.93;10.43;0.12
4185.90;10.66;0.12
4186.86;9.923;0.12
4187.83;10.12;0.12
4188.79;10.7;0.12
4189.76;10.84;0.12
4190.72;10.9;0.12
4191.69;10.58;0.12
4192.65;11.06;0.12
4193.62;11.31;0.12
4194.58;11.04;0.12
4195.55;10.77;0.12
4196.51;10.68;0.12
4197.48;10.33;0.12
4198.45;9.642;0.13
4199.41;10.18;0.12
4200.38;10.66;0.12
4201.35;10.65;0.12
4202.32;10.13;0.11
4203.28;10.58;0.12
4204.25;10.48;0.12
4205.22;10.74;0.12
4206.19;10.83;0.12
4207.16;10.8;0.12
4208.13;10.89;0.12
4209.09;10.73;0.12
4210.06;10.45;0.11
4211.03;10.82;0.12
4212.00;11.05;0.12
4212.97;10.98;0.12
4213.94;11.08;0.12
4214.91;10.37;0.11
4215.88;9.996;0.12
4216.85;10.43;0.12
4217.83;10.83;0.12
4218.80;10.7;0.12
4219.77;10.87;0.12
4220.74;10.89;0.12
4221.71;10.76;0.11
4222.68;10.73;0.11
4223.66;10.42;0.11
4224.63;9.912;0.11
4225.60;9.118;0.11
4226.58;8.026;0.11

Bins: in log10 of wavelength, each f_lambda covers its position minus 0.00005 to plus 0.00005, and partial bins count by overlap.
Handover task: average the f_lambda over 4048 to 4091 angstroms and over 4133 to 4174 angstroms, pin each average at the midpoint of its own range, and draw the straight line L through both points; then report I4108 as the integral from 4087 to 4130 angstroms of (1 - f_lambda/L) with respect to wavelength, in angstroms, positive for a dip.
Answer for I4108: 3.3 angstroms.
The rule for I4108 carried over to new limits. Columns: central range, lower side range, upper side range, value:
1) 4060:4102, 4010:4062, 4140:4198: 2.31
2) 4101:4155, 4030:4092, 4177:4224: 1.64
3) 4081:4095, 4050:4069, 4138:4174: 0.15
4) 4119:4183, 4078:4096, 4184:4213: -0.76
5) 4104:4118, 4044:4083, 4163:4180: 0.52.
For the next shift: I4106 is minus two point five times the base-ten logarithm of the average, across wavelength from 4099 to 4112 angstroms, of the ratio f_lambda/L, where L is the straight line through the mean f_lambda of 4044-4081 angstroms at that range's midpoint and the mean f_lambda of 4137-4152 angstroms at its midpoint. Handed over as 0.24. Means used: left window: 10.3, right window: 10.8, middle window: 8.44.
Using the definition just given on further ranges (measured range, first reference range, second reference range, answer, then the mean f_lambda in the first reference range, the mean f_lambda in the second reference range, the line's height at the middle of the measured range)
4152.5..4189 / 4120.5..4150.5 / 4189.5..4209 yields 0.007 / 10.6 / 10.7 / 10.6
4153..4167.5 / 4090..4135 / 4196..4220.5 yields -0.053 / 9.74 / 10.6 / 10.2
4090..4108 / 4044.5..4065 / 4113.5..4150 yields 0.199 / 10.4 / 10.6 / 10.5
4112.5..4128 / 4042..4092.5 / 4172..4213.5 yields -0.004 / 10.4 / 10.6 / 10.5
